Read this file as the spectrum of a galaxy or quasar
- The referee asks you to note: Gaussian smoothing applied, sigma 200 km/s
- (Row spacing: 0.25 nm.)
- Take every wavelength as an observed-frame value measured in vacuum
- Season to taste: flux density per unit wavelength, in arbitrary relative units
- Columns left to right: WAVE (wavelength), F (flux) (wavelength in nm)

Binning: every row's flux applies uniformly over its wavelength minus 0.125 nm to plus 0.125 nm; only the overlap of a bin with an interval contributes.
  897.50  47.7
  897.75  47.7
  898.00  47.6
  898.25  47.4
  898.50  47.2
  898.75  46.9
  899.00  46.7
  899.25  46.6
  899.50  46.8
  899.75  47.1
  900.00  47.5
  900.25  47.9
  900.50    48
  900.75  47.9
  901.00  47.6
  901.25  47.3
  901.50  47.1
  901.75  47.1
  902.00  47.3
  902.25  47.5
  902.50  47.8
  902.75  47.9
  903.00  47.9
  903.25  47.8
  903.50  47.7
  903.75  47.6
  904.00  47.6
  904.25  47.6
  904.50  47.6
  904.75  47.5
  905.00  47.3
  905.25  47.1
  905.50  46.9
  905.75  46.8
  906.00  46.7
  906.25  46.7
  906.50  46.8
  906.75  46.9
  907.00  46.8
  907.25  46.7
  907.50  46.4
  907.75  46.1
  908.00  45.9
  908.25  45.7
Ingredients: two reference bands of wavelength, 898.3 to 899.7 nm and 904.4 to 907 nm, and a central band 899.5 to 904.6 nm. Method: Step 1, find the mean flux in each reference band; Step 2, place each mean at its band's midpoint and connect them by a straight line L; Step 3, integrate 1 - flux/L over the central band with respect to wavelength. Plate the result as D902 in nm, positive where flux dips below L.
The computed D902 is -0.068 nm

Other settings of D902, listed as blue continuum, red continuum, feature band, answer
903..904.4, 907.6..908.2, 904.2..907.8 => -0.01 nm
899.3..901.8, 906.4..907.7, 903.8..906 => -0.02 nm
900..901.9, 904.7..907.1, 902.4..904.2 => -0.02 nm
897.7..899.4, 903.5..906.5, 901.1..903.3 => -0.02 nm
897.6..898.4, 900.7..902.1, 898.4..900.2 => 0.02 nm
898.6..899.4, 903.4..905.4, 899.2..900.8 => -0.02 nm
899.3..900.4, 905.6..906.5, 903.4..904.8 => -0.02 nm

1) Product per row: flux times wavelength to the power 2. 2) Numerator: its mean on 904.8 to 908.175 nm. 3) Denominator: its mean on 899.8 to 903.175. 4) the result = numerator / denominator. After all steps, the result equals 0.99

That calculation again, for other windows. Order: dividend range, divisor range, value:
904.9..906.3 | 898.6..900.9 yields 1.01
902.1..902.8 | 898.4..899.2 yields 1.03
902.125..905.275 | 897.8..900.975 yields 1.02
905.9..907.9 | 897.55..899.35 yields 1.01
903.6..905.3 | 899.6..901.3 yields 1.01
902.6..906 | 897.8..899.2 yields 1.02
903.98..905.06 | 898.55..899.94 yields 1.03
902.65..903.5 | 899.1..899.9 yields 1.03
